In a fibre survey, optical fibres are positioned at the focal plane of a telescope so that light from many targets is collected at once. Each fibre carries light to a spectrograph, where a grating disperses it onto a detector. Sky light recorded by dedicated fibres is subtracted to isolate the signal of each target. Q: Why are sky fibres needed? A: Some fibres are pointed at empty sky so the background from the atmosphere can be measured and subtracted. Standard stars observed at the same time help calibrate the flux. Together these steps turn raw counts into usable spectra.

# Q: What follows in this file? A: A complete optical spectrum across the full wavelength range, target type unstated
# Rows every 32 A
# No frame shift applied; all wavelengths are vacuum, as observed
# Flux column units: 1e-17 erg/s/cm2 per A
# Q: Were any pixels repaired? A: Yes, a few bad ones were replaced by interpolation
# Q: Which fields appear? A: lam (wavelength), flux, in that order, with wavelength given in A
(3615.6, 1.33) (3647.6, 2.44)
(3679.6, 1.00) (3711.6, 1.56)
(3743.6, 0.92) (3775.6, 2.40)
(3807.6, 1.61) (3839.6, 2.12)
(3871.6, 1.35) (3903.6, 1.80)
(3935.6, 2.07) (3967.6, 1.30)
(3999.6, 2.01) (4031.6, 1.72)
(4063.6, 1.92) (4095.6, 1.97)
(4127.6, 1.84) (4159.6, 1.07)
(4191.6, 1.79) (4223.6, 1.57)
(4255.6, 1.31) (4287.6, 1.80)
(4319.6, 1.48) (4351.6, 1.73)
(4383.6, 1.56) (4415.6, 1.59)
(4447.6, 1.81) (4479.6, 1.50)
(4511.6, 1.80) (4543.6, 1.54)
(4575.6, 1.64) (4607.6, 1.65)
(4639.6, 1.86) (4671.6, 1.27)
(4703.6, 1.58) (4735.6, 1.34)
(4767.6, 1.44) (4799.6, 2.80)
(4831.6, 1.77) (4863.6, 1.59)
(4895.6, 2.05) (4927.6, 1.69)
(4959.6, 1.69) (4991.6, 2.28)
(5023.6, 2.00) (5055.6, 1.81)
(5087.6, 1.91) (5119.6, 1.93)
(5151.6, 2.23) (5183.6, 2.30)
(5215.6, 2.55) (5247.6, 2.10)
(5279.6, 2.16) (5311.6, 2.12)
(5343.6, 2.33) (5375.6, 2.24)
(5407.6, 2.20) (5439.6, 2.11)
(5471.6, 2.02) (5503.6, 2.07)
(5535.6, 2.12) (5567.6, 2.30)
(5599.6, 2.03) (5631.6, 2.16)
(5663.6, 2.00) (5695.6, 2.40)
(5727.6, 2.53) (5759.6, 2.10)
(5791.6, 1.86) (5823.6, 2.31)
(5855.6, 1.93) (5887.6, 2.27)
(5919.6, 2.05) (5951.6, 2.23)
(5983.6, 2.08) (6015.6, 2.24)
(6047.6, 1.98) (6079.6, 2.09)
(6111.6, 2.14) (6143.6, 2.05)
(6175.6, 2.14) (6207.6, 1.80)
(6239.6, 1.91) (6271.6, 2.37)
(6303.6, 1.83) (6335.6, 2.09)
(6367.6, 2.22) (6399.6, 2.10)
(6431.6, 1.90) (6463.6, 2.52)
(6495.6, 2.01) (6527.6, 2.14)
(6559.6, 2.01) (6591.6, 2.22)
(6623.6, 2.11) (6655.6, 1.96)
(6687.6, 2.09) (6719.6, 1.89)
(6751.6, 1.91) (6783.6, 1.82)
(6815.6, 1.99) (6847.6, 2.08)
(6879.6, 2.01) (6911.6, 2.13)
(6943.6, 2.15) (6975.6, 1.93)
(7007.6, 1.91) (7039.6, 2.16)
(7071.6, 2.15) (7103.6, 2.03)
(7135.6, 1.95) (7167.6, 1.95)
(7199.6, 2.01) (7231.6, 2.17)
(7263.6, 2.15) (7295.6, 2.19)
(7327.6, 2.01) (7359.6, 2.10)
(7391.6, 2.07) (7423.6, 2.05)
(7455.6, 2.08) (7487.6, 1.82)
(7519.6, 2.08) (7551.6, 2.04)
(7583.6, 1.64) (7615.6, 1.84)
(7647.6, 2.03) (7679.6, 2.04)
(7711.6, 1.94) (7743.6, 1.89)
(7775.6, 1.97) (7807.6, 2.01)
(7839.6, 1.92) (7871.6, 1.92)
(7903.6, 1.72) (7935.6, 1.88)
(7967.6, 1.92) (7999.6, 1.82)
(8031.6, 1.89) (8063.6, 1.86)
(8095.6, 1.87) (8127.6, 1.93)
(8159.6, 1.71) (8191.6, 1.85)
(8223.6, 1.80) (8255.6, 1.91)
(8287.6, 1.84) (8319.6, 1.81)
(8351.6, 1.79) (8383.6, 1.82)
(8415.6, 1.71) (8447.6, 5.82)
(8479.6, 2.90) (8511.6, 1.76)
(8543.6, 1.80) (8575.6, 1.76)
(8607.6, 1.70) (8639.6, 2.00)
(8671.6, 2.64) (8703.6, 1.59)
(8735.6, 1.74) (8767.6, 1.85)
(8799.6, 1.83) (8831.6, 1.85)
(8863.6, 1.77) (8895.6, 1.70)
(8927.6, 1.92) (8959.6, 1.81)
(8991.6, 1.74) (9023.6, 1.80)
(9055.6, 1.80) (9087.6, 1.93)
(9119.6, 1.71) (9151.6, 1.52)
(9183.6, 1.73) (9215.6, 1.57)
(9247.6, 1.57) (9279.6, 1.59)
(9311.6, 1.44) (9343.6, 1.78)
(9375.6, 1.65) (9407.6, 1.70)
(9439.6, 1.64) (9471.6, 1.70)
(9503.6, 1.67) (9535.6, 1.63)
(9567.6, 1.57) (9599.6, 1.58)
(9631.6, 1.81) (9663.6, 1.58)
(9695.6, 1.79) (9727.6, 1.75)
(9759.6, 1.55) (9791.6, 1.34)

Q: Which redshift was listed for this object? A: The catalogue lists 0.29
